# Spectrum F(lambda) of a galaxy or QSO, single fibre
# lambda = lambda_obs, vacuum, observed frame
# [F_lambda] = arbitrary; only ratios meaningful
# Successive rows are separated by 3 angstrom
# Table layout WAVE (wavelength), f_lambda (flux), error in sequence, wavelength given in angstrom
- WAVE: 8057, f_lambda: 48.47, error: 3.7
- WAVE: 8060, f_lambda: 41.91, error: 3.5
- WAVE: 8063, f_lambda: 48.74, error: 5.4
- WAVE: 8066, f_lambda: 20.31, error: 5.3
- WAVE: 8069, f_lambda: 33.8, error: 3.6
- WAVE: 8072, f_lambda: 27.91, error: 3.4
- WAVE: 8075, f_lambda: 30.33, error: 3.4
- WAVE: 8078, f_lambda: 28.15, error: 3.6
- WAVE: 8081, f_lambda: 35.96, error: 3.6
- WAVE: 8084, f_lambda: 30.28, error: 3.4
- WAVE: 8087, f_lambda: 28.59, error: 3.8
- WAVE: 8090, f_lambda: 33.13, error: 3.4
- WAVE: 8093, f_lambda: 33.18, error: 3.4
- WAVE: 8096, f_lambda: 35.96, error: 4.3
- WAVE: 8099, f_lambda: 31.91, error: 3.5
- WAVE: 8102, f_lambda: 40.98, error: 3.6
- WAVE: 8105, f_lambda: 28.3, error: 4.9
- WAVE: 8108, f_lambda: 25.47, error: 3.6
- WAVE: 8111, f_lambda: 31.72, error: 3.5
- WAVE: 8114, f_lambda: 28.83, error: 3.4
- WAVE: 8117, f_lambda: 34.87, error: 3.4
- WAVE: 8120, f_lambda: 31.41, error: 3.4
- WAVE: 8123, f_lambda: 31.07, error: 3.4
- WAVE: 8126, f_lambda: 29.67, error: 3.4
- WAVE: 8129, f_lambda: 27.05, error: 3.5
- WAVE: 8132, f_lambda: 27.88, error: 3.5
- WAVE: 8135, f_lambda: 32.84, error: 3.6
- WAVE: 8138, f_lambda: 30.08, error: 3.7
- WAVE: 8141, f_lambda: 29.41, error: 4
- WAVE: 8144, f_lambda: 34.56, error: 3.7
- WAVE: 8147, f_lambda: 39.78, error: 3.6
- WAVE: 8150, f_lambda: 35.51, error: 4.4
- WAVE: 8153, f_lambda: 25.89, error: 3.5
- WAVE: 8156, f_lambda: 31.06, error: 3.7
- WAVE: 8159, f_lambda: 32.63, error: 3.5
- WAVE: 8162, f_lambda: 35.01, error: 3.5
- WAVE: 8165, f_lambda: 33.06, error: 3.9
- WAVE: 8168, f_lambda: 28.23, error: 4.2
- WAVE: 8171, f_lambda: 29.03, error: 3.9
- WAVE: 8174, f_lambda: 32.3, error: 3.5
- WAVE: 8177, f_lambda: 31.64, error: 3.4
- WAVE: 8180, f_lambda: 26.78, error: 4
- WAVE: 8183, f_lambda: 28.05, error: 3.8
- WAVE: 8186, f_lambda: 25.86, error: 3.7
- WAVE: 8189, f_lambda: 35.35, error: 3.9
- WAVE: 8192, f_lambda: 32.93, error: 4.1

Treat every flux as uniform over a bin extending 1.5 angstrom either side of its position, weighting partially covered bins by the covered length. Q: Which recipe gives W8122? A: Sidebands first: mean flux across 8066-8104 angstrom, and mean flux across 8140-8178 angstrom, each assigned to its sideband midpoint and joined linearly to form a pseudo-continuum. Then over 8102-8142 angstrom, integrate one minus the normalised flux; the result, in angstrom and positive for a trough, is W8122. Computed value 2.2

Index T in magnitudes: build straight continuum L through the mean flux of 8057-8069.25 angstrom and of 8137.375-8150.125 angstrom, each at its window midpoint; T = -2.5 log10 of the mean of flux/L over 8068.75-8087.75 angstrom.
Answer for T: 0.212 mag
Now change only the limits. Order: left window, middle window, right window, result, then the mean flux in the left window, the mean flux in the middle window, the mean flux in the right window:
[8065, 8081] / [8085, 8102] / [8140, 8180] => -0.12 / 29.1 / 33.2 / 32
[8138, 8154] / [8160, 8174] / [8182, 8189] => -0.03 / 33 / 31.5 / 28.7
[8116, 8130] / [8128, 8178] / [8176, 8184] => -0.07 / 30.8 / 31.6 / 28.7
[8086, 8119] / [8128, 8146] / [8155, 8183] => 0.03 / 32.1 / 30.7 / 30.9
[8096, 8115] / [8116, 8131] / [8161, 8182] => 0.03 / 31.6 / 30.6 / 30.7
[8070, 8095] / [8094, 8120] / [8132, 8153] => -0.02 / 31.1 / 32.2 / 32.7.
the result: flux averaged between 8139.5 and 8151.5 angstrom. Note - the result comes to 34.8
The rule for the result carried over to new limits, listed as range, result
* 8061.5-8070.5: 34.3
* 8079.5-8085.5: 33.1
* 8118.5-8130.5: 29.8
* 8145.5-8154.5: 33.7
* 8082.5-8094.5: 31.3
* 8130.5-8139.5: 30.3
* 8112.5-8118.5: 31.8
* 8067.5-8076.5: 30.7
